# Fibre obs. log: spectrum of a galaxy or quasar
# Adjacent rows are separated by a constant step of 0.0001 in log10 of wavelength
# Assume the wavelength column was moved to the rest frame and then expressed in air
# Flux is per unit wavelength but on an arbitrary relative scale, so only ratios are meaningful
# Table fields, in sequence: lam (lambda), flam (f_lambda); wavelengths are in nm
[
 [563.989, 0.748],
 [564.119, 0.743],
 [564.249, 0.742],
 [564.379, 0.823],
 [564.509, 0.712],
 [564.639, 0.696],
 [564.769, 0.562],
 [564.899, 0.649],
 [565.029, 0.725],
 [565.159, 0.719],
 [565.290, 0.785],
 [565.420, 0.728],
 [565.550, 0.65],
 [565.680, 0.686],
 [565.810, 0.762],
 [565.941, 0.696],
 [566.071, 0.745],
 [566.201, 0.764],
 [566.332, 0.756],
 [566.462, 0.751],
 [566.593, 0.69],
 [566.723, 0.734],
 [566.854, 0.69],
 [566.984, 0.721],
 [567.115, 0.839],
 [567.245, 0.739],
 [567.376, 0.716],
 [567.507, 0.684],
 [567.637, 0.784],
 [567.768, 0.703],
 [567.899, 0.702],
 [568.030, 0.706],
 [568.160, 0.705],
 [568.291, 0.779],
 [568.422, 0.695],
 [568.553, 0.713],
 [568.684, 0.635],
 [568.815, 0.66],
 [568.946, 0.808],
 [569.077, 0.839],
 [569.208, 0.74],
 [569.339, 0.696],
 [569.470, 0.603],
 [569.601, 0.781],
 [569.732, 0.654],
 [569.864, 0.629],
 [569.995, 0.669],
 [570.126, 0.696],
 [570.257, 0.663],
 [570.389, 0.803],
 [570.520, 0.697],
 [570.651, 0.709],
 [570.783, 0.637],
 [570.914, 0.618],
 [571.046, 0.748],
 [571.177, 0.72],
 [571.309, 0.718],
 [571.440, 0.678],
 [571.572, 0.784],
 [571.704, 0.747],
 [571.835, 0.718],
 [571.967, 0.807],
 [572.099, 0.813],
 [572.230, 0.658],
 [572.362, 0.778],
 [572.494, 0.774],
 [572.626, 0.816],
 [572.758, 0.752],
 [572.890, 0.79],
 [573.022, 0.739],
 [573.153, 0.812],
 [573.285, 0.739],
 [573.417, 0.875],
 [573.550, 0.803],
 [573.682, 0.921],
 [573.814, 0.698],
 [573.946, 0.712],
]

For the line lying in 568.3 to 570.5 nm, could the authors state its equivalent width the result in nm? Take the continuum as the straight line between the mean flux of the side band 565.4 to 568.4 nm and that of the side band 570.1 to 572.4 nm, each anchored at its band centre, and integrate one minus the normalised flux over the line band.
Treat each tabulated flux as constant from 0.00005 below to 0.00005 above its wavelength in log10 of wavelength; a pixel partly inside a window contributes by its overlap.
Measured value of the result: 0.05 nm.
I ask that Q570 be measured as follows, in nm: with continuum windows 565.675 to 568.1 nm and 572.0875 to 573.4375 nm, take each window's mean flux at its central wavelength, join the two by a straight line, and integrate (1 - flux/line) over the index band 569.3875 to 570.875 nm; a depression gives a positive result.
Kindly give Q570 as 0.137 nm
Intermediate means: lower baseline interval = 0.731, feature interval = 0.685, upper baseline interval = 0.773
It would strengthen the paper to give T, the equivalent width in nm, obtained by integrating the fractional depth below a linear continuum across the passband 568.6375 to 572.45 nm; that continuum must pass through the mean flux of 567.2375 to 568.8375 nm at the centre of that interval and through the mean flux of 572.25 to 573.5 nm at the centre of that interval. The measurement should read 0.16 nm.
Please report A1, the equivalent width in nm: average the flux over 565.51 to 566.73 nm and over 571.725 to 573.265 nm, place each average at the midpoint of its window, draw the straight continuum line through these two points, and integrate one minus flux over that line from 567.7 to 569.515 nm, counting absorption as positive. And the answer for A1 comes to 0.07 nm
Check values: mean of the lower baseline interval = 0.725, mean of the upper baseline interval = 0.768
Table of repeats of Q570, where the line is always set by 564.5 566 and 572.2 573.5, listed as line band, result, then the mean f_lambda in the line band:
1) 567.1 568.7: 0.00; 0.722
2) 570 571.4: 0.10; 0.699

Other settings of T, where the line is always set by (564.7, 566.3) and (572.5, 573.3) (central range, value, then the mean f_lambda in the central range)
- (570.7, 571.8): 0.08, 0.707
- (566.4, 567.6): -0.02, 0.731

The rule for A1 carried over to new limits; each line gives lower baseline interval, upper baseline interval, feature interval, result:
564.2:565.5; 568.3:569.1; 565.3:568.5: -0.04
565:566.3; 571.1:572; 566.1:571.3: 0.12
